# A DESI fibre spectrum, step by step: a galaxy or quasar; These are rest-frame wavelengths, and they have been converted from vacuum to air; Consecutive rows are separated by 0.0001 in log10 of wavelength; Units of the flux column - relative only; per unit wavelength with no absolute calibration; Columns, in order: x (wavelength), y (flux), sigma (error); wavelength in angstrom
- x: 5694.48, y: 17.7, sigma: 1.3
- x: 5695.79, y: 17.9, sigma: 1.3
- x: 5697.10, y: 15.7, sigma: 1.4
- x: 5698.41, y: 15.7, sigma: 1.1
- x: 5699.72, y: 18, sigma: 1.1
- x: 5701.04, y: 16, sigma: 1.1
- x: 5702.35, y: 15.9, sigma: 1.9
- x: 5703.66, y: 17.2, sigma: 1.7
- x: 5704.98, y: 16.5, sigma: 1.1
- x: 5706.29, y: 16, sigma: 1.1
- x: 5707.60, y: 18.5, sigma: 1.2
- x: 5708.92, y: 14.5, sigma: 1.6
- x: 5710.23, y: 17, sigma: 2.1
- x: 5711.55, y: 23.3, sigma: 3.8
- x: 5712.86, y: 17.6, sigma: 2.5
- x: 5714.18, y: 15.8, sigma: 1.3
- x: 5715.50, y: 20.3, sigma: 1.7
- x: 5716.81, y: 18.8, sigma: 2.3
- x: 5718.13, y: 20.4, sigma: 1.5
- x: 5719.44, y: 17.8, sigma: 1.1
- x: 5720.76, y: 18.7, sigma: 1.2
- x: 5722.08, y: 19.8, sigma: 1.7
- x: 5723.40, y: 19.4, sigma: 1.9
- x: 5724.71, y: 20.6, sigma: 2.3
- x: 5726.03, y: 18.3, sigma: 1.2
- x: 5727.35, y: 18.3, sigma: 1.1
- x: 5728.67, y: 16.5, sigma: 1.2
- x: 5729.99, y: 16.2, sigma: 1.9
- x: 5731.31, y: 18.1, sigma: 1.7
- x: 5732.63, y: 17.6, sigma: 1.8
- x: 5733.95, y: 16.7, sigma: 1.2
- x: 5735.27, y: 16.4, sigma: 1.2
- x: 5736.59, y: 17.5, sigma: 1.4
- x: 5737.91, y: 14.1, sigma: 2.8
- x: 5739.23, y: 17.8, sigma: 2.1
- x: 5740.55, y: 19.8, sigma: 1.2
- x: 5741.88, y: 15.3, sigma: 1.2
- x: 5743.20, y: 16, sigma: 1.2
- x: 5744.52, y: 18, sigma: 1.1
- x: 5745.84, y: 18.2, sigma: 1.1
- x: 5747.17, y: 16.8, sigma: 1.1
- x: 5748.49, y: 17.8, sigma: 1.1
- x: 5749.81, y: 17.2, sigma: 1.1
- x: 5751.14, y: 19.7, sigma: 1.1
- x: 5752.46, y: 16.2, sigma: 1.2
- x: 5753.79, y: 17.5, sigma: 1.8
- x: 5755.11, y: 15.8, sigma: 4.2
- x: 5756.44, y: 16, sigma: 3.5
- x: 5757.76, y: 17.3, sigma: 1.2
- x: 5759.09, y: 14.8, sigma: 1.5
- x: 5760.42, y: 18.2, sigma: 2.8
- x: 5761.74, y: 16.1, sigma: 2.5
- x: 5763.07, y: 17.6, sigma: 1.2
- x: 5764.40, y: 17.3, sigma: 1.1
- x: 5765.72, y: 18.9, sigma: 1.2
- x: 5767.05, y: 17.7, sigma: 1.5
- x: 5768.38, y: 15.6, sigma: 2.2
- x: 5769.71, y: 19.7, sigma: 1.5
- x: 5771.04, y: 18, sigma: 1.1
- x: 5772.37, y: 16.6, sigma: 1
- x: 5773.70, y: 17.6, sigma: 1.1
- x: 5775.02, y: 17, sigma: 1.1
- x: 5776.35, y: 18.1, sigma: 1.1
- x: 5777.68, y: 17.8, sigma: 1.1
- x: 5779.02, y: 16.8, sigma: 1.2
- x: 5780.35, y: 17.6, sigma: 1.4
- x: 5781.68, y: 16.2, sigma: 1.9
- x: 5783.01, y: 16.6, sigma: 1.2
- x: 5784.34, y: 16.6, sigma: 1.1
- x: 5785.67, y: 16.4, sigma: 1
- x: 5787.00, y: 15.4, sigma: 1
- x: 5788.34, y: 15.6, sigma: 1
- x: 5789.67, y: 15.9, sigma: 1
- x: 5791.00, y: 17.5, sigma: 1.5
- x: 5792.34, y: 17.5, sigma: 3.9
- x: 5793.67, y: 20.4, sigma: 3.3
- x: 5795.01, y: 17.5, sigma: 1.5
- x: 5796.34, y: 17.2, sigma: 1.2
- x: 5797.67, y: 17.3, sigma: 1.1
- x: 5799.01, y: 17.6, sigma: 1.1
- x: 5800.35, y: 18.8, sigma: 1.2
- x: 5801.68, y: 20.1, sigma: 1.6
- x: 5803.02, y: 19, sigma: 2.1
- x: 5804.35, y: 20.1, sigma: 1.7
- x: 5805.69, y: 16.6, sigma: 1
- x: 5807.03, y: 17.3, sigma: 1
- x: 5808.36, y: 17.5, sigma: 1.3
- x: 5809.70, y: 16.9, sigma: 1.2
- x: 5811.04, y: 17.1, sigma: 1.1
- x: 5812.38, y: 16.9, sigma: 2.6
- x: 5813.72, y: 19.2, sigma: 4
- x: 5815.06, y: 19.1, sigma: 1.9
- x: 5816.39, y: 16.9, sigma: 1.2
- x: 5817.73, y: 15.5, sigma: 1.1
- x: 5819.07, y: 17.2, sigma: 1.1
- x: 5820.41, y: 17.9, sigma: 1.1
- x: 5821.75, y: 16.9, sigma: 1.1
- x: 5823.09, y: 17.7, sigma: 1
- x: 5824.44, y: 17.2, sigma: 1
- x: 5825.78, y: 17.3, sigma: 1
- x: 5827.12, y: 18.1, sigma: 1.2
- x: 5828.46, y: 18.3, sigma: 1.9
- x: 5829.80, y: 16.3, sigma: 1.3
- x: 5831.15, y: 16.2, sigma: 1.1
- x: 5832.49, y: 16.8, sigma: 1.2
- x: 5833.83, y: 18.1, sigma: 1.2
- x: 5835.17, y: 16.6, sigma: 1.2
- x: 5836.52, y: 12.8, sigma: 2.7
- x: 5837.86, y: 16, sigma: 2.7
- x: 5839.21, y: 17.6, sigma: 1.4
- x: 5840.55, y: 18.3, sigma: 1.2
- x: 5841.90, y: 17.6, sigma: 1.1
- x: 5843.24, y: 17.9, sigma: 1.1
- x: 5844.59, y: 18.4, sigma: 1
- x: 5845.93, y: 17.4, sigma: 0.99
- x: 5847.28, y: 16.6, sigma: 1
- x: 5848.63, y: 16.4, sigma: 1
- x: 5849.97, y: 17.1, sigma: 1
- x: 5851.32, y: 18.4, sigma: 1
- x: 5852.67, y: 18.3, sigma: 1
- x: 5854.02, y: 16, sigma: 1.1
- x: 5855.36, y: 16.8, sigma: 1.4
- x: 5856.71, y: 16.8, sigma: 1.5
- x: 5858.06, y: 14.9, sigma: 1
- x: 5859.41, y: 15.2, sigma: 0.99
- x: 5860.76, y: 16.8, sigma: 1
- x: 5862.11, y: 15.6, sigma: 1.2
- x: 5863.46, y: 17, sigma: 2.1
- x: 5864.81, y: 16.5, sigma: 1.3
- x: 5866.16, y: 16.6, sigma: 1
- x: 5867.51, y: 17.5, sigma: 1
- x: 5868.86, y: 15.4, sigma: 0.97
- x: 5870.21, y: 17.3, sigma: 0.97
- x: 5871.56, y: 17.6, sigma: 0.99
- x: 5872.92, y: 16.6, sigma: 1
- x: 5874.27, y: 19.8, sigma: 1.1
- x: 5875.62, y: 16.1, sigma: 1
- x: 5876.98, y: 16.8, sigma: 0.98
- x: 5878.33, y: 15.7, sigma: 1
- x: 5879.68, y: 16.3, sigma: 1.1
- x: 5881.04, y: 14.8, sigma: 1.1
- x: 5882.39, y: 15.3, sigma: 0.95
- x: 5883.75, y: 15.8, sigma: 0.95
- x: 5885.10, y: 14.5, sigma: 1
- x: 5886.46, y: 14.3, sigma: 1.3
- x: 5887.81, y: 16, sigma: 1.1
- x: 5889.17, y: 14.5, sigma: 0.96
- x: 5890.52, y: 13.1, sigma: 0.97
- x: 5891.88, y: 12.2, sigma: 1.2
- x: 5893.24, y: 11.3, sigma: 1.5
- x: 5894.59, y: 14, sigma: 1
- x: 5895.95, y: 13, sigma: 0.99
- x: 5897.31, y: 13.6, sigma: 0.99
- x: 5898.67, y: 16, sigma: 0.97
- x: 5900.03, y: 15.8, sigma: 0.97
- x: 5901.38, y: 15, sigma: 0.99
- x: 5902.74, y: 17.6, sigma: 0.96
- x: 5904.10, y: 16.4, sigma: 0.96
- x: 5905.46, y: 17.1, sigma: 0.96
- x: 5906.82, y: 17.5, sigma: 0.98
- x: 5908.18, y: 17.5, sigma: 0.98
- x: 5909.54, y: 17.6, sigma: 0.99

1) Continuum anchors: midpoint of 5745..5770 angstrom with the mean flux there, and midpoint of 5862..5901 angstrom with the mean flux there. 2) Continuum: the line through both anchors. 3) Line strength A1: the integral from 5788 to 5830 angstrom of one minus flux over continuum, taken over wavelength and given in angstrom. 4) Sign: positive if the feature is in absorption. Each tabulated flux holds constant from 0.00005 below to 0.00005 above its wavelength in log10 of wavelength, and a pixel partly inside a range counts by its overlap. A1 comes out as -2.9 angstrom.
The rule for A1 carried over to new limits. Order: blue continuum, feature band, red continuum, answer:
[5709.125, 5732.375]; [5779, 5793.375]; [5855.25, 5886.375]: 0.75 angstrom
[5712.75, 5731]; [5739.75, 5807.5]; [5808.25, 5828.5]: 2.03 angstrom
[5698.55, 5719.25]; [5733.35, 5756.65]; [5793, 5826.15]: 0.86 angstrom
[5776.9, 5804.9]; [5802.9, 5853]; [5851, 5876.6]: -0.56 angstrom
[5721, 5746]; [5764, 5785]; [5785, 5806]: 0.34 angstrom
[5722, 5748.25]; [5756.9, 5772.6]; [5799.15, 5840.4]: 0.15 angstrom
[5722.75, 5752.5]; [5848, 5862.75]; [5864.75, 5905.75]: -0.59 angstrom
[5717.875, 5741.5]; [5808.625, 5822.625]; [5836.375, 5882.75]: -0.18 angstrom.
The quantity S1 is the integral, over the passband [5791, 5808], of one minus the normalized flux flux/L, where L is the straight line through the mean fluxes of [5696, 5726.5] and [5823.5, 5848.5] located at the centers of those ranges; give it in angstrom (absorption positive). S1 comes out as -0.9 angstrom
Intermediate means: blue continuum 17.9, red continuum 17.1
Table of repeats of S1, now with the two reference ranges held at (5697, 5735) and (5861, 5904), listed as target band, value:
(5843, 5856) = -1.1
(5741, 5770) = 0.2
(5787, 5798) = -0.3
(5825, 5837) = -0.4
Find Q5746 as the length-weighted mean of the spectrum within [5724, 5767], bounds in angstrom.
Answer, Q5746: 17.3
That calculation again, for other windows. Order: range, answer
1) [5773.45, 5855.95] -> 17.3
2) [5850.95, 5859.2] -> 16.7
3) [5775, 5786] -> 17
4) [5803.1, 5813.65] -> 17.7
